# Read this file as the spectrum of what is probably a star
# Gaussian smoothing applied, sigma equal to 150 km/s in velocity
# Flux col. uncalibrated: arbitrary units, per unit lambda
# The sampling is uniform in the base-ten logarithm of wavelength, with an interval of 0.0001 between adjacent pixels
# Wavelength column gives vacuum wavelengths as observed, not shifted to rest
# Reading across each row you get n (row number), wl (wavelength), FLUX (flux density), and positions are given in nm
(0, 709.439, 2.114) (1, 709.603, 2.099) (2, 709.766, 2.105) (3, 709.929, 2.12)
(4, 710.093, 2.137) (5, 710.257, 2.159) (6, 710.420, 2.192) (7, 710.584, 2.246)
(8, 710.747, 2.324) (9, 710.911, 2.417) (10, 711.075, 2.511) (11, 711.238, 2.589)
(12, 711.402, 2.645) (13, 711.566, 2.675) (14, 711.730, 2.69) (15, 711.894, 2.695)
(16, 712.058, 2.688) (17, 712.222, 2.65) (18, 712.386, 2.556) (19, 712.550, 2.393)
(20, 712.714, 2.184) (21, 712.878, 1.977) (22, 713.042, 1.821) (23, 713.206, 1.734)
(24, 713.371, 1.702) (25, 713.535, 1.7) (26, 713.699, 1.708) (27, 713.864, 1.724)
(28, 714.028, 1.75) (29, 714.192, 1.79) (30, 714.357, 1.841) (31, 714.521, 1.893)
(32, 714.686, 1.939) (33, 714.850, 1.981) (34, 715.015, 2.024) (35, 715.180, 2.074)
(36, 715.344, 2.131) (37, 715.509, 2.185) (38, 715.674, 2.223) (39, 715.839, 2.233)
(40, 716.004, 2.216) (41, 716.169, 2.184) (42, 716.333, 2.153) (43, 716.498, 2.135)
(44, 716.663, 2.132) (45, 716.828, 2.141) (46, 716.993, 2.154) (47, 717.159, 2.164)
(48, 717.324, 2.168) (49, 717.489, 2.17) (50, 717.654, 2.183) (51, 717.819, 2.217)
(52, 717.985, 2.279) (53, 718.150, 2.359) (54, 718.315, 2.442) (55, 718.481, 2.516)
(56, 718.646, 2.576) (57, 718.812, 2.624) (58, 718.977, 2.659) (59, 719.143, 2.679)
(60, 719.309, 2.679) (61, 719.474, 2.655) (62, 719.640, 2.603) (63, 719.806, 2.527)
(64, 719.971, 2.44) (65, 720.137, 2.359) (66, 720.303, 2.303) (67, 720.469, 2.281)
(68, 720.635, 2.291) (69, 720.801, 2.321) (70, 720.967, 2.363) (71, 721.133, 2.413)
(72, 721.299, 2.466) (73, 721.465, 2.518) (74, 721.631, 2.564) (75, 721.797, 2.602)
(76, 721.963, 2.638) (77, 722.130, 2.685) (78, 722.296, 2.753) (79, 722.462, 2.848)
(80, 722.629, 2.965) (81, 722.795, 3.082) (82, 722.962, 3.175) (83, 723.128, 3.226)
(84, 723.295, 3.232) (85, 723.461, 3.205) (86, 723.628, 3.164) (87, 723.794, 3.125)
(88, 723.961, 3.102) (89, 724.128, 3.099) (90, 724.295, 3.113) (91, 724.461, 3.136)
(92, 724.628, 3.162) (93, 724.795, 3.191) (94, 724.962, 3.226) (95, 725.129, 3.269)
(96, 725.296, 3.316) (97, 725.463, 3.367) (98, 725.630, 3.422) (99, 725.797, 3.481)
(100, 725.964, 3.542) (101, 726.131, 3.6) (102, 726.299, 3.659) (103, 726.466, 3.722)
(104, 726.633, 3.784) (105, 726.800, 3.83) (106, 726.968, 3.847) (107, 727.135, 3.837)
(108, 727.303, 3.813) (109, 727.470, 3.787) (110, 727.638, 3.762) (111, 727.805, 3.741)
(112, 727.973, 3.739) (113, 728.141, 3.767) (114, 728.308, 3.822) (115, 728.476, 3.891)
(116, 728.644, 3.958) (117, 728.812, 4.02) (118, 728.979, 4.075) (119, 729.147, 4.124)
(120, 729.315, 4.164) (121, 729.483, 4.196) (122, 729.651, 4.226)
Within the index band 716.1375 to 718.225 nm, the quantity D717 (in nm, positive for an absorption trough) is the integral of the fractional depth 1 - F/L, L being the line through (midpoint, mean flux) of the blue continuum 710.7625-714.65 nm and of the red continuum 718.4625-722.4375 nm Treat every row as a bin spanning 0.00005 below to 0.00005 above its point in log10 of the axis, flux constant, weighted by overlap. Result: 0.172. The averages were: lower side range 2.19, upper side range 2.53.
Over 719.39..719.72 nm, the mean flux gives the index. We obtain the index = 2.63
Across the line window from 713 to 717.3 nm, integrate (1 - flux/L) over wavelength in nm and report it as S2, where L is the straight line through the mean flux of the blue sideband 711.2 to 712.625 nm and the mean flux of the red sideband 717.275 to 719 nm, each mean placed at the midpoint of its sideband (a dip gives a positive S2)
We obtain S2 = 0.85 nm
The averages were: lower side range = 2.62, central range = 1.99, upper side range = 2.38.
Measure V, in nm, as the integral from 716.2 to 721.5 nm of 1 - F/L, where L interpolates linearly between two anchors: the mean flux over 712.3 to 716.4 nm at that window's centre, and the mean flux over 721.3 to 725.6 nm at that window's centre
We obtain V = 0.28 nm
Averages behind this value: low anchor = 2.01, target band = 2.37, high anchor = 3.03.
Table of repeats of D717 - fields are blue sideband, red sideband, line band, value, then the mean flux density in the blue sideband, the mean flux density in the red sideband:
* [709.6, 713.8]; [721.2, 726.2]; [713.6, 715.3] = 0.397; 2.26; 3.07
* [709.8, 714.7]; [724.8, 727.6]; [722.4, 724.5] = 0.123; 2.18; 3.59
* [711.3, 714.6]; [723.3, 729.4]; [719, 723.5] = 0.560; 2.14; 3.58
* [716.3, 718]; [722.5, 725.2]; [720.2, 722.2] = 0.225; 2.17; 3.15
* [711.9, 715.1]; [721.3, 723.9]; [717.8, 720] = 0.015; 2.02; 2.91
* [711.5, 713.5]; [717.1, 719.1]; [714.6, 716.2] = 0.150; 2.3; 2.37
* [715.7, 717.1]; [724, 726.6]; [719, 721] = 0.134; 2.17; 3.36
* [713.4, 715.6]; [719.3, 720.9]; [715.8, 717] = -0.050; 1.9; 2.43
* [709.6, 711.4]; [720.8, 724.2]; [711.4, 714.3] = 0.286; 2.29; 2.85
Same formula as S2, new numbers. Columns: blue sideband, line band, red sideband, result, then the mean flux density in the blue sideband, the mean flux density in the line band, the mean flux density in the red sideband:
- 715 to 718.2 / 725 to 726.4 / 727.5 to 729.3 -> 0.02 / 2.18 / 3.45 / 3.9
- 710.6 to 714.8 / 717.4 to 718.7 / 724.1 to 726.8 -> 0.17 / 2.18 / 2.34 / 3.4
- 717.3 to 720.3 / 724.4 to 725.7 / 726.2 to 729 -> 0.06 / 2.45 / 3.26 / 3.82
